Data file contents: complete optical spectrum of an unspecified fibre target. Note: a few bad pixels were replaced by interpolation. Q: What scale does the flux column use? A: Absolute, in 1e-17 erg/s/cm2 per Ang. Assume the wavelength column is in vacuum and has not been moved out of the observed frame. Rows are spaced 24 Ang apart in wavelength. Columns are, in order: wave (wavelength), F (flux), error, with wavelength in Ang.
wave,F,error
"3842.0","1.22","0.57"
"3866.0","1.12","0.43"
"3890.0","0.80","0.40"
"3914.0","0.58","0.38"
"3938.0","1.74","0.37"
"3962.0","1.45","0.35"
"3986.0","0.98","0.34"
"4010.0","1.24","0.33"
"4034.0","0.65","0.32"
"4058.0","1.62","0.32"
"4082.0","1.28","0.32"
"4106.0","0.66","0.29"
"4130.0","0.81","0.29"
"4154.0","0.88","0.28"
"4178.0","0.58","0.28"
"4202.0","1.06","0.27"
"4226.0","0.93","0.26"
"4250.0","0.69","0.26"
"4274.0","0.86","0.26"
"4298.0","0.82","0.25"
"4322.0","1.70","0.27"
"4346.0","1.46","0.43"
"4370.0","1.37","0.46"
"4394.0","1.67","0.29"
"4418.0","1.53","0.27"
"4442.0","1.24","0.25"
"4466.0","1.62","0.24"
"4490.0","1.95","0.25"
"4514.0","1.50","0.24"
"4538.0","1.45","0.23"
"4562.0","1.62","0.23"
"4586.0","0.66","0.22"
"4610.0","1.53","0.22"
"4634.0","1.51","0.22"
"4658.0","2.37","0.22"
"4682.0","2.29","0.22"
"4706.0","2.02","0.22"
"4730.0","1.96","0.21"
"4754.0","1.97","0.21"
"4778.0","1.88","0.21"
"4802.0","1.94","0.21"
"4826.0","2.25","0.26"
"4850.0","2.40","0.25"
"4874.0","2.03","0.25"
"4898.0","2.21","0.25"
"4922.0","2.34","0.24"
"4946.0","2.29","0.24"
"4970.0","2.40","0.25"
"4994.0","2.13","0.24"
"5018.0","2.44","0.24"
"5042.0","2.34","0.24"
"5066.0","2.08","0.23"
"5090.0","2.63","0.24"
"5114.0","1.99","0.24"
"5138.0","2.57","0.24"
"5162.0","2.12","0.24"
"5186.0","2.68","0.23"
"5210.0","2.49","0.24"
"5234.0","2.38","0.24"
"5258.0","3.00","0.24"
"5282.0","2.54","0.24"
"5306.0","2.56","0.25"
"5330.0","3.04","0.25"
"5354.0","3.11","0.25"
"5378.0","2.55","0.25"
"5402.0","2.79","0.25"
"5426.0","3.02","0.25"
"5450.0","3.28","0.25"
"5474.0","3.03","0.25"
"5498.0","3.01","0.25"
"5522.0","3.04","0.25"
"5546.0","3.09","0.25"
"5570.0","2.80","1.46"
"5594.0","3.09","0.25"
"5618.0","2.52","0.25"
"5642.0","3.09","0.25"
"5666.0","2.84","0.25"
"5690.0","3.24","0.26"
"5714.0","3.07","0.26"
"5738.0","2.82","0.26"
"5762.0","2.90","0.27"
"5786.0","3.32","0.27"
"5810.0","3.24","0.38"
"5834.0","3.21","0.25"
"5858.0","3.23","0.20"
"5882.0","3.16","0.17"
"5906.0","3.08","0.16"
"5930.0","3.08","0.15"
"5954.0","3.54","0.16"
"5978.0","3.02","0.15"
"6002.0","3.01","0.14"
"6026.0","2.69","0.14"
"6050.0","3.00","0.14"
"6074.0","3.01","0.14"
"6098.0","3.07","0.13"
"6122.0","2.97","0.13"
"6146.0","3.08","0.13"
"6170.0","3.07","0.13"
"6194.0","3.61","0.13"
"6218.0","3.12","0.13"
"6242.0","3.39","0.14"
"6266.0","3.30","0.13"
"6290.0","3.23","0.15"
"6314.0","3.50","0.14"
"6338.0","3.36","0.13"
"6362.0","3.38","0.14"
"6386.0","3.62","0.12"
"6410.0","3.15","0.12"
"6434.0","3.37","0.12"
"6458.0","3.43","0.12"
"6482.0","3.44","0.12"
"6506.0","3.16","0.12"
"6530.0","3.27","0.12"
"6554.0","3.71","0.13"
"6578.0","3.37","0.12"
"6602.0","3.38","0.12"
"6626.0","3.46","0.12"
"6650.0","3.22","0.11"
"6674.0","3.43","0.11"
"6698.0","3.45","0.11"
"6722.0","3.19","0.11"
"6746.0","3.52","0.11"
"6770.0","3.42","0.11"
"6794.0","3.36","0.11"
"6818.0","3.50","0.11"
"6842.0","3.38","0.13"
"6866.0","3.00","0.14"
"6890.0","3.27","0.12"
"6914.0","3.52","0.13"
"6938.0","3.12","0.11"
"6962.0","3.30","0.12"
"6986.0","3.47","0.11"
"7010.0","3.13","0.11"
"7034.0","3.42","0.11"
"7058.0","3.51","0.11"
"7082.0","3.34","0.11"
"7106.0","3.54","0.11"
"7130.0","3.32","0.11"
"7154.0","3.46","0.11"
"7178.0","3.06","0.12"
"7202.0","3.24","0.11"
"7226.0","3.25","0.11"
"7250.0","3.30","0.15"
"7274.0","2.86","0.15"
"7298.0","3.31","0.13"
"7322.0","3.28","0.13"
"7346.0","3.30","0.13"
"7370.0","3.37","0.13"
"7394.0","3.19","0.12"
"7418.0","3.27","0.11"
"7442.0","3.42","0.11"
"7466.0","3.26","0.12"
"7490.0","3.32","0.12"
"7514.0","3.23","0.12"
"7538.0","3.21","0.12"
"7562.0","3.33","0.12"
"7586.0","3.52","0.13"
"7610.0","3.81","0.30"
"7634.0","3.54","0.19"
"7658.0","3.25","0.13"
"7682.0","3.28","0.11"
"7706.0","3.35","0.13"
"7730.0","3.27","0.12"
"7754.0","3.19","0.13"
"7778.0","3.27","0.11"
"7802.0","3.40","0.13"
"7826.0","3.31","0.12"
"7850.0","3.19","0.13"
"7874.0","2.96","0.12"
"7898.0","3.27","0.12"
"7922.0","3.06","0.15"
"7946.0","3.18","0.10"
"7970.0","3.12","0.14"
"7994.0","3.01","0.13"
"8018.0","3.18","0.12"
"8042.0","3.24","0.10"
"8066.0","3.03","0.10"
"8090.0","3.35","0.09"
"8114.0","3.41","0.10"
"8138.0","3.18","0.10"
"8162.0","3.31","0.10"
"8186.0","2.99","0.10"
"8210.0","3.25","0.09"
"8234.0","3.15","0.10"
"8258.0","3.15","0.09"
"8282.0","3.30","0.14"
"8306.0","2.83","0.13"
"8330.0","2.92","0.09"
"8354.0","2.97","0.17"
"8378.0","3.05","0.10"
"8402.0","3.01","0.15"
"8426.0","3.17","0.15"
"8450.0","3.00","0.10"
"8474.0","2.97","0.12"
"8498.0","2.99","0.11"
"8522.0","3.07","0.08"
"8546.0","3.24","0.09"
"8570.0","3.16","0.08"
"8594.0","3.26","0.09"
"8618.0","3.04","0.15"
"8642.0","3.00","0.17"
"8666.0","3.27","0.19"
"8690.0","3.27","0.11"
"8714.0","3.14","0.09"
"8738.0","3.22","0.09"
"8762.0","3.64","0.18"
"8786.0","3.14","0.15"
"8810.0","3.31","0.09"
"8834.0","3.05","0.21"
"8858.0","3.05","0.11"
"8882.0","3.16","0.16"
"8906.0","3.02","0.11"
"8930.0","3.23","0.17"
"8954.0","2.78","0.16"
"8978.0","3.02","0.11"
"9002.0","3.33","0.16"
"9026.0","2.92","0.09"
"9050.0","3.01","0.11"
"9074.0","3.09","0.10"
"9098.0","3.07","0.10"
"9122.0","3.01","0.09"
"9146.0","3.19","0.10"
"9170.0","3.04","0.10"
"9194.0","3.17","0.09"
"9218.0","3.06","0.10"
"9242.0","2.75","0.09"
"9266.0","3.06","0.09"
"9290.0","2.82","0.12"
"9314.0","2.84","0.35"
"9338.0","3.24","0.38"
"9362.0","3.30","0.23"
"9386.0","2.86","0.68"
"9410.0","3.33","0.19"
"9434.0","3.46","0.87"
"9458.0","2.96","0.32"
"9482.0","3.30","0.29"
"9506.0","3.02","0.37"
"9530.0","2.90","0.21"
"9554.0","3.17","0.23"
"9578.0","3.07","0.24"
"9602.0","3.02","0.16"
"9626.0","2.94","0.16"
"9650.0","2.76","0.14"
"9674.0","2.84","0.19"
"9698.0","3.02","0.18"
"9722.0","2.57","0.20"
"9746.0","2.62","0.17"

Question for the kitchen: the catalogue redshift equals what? 0.164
